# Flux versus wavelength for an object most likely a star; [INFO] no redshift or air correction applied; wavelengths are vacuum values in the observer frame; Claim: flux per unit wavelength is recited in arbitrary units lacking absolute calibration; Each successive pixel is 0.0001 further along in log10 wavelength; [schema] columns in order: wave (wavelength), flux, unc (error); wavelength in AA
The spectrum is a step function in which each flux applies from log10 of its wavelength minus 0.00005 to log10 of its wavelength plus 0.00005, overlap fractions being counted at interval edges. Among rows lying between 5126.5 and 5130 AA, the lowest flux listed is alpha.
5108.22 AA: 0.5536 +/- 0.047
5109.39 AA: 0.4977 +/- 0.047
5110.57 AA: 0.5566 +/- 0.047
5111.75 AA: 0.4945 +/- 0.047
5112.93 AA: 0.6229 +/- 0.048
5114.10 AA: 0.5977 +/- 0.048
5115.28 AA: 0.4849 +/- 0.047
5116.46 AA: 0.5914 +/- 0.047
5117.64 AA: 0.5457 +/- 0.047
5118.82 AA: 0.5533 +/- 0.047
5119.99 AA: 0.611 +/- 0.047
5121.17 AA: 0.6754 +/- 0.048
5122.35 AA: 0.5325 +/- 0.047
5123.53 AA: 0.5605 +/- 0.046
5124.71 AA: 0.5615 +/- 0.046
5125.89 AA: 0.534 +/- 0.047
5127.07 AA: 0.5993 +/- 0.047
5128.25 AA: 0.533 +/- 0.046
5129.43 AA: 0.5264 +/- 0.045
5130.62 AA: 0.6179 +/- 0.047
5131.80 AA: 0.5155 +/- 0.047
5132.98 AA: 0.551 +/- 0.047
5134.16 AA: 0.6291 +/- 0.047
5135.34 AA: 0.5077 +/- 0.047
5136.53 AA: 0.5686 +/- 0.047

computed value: 0.5264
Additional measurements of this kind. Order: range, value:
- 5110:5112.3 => 0.4945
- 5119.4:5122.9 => 0.5325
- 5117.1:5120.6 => 0.5457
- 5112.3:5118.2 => 0.4849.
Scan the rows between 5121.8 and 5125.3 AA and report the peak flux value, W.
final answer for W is 0.5615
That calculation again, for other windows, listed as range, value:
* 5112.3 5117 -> 0.6229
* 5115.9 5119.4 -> 0.5914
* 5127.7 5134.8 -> 0.6291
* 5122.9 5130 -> 0.5993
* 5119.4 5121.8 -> 0.6754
